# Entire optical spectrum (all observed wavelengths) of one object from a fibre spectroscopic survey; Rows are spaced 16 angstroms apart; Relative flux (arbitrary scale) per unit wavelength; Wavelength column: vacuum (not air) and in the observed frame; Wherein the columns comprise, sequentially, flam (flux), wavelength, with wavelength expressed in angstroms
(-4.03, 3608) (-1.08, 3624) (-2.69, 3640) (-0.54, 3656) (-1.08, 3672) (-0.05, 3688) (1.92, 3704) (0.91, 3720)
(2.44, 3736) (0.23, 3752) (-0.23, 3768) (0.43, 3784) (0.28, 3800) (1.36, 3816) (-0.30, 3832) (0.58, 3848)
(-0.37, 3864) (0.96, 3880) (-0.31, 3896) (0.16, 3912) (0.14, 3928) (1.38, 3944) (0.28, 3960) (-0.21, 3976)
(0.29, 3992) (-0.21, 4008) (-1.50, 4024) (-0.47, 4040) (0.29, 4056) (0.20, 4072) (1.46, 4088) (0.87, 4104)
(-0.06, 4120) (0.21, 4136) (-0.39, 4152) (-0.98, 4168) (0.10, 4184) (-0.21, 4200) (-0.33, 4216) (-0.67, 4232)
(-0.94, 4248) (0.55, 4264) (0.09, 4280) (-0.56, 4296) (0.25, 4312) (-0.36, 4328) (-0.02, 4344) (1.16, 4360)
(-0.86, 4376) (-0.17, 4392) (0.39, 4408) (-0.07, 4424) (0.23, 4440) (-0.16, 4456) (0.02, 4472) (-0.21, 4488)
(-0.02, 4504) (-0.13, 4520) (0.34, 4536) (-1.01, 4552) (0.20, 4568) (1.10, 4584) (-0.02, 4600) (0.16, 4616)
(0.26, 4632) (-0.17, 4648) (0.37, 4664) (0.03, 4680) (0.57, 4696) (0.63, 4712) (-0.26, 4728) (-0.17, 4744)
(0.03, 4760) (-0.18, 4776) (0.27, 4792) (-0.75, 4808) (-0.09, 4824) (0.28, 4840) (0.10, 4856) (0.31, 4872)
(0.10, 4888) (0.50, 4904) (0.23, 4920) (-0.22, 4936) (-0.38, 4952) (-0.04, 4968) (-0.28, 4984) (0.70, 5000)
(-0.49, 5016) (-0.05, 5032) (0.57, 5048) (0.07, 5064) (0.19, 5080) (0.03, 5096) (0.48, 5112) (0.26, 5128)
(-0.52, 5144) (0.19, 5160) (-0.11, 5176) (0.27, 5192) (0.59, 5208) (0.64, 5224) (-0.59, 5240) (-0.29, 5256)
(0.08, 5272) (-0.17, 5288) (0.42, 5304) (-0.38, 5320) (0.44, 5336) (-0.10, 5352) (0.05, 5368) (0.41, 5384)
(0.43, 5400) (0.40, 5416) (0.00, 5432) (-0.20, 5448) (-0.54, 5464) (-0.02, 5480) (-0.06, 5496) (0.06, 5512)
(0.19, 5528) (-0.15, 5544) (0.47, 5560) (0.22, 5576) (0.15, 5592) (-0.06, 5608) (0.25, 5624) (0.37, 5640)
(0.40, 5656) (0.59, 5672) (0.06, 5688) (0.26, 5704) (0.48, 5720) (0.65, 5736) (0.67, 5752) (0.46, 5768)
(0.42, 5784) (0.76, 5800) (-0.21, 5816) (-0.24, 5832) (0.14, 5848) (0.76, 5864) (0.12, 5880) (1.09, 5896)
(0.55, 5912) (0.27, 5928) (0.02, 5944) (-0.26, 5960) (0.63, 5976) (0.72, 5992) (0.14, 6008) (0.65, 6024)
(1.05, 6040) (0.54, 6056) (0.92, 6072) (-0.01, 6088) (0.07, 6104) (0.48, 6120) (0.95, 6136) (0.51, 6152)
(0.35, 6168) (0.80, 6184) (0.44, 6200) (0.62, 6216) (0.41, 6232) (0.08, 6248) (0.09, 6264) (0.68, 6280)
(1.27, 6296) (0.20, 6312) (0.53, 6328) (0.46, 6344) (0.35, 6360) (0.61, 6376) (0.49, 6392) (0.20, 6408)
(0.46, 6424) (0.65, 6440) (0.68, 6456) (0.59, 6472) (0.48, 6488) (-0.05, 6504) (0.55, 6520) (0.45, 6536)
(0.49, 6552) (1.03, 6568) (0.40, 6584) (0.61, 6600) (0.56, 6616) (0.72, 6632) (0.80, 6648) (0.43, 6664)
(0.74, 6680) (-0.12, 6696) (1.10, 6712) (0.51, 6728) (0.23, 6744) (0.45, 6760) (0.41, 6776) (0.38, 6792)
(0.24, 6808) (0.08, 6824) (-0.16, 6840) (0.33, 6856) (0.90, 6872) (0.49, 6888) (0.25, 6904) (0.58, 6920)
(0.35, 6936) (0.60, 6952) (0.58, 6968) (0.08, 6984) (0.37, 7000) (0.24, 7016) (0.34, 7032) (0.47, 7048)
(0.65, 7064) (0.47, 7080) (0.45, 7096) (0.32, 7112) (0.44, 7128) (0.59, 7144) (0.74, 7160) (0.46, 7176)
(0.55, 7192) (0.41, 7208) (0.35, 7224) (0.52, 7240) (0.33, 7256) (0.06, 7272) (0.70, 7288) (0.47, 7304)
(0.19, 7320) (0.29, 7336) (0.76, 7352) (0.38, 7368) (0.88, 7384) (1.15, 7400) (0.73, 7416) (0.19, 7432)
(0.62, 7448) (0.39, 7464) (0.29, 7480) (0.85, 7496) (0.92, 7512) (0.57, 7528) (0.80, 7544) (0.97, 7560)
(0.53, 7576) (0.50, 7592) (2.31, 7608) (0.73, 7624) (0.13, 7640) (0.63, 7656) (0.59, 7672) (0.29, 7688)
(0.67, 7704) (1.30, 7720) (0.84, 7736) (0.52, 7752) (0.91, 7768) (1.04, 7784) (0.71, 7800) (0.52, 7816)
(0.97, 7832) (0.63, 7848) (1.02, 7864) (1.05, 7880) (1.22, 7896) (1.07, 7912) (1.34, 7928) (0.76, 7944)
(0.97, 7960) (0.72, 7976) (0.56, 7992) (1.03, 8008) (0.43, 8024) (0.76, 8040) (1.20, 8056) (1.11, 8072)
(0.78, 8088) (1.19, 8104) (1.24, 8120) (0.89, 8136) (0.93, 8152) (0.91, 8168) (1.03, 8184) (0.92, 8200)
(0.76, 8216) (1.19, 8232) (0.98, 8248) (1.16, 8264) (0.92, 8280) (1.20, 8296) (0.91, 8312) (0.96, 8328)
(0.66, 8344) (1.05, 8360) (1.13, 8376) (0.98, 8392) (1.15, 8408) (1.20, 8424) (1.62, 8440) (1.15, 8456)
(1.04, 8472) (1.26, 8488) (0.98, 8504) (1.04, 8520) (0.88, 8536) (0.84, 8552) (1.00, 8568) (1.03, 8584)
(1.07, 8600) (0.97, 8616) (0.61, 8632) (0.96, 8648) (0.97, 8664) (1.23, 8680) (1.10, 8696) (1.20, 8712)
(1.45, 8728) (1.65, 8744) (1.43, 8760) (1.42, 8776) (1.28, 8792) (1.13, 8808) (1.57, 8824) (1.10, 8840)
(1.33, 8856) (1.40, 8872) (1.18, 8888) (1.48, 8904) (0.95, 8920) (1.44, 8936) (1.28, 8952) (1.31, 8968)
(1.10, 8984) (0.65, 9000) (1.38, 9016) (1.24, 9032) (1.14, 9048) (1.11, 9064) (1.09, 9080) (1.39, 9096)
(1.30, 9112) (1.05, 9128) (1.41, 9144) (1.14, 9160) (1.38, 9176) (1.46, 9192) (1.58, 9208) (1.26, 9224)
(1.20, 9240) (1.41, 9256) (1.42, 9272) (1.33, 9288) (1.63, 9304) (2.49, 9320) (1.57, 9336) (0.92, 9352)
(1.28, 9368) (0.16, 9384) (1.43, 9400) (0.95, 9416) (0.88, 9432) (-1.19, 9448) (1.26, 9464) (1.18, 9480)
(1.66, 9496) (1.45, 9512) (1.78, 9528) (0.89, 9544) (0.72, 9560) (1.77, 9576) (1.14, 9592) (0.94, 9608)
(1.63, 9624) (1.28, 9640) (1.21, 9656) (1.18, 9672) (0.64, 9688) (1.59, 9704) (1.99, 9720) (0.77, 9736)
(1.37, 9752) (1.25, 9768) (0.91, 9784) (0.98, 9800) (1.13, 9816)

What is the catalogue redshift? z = 0.94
